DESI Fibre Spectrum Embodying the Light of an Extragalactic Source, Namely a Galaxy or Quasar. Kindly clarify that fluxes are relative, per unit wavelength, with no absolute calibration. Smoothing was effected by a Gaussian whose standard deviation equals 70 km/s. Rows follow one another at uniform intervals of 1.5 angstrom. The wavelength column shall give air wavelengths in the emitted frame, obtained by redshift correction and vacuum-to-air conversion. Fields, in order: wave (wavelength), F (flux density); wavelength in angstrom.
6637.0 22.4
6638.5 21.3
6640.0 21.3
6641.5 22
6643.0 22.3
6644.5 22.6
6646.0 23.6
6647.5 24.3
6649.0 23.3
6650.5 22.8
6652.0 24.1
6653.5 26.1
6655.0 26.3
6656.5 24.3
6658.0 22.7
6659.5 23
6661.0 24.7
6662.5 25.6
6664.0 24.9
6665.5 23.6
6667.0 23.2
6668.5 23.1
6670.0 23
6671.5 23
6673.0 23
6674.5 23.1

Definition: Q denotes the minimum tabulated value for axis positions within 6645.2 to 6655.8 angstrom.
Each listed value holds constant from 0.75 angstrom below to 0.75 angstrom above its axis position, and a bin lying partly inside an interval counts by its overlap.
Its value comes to 22.8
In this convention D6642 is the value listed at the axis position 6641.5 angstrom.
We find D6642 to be 22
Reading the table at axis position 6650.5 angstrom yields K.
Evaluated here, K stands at 22.8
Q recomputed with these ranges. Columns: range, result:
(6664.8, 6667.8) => 23.2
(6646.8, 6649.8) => 23.3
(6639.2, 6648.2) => 21.3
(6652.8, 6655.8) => 26.1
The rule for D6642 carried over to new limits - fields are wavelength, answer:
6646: 23.6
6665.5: 23.6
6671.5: 23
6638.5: 21.3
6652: 24.1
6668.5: 23.1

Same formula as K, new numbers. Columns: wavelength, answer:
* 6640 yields 21.3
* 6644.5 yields 22.6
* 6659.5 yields 23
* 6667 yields 23.2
